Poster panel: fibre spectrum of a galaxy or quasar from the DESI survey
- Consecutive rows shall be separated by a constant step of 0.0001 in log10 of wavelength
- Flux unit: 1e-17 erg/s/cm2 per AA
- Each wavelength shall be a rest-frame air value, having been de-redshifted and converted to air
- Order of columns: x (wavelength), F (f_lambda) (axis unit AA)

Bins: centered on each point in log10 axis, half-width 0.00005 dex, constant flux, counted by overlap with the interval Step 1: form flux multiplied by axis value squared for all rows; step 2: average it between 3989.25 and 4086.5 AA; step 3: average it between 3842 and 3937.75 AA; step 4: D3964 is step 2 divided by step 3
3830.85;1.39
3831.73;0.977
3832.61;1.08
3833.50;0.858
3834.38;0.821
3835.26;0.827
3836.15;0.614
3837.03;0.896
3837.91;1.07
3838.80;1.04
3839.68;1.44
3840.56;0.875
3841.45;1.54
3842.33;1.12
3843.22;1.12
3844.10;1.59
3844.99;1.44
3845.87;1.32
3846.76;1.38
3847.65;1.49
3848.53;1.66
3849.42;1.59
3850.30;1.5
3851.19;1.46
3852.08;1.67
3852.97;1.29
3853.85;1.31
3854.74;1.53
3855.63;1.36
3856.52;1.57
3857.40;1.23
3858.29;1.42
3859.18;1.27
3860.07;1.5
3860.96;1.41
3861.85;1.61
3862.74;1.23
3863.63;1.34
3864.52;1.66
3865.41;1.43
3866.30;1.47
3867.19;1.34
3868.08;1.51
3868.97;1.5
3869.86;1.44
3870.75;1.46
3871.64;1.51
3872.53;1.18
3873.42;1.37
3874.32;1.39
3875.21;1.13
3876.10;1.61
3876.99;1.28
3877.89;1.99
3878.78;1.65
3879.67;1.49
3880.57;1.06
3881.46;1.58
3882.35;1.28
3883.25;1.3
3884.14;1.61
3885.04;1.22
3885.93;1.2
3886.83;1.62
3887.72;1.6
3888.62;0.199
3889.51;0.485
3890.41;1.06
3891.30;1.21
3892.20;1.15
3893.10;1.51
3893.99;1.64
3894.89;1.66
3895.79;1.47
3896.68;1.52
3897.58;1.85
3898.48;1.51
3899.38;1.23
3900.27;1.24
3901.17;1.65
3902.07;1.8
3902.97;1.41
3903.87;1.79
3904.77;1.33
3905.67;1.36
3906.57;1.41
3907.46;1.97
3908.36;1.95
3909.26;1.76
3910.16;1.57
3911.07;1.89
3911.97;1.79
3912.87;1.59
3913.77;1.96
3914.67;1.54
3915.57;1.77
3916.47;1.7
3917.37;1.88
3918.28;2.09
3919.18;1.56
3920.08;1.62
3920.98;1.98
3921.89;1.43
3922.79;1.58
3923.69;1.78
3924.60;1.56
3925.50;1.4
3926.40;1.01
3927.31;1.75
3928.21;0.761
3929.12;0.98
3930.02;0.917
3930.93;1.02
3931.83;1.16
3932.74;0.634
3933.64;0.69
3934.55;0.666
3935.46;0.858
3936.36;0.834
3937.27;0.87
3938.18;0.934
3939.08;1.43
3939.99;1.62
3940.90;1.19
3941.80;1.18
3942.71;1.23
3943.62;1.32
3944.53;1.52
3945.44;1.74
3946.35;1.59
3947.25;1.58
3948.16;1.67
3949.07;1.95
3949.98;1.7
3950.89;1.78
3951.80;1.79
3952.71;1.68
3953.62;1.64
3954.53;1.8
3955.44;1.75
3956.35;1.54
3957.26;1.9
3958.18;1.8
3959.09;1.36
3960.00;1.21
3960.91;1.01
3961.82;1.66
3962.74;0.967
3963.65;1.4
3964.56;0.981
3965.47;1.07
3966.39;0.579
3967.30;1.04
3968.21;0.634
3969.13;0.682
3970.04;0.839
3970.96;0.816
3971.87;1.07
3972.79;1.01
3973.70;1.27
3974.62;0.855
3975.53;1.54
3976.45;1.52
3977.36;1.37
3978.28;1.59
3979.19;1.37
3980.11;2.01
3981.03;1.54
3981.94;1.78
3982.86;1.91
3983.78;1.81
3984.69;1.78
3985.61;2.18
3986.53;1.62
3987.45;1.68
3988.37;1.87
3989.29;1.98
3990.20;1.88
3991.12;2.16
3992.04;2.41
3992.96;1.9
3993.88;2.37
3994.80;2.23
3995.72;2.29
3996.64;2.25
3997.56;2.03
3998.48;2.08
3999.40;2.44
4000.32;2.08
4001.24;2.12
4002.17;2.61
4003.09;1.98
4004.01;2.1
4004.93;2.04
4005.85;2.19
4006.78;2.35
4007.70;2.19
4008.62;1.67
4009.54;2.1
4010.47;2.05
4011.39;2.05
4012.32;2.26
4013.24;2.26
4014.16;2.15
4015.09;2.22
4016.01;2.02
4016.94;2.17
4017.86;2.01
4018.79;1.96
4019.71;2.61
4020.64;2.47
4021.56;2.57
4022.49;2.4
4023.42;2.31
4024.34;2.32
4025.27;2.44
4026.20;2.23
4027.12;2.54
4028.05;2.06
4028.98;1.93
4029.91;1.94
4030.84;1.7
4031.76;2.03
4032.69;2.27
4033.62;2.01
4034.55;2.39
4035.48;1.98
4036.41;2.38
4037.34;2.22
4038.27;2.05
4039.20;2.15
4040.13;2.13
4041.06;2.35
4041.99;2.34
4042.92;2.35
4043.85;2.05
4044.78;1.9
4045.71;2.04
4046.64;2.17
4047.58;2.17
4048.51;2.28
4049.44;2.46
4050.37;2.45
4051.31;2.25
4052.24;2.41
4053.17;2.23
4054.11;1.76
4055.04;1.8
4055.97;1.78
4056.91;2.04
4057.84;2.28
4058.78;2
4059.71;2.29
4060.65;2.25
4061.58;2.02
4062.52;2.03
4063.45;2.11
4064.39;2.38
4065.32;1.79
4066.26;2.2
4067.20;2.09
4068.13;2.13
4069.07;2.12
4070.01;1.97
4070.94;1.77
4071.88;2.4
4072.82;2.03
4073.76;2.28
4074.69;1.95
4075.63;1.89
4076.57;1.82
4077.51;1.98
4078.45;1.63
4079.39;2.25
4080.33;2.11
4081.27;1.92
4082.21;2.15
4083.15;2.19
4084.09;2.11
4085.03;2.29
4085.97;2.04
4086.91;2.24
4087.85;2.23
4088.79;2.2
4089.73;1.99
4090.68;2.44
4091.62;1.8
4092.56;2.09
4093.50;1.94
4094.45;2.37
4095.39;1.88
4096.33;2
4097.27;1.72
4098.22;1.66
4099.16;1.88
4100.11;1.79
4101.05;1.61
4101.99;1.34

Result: 1.6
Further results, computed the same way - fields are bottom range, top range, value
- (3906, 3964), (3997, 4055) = 1.56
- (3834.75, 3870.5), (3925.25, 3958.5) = 1.04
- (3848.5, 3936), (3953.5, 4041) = 1.38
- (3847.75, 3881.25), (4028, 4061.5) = 1.62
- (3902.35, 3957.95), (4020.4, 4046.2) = 1.56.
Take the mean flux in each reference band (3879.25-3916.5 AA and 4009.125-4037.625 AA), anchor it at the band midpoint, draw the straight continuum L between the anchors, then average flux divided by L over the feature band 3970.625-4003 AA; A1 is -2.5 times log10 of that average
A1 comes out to 0.100 mag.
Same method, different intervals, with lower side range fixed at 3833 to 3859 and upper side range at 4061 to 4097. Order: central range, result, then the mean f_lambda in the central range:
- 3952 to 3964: 0.09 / 1.52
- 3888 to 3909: 0.03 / 1.41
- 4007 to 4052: -0.15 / 2.19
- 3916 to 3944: 0.22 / 1.28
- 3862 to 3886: -0.04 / 1.42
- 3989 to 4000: -0.21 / 2.17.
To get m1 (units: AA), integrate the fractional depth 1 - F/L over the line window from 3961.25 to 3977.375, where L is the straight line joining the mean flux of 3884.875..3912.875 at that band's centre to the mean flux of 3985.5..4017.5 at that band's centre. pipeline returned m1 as 7.1 AA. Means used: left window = 1.46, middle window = 1.06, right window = 2.11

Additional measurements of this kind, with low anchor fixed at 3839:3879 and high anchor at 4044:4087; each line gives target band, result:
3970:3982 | 3.2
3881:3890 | 1.8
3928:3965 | 8.3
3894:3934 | 2.1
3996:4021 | -3.3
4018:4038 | -2.5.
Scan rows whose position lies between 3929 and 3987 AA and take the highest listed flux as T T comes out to 2.18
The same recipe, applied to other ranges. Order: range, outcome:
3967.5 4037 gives 2.61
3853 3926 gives 2.09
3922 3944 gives 1.78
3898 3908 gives 1.97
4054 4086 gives 2.4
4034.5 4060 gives 2.46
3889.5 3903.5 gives 1.85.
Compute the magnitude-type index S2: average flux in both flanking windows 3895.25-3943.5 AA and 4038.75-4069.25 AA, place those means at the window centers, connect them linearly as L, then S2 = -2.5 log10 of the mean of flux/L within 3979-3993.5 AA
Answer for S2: -0.056 mag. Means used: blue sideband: 1.43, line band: 1.88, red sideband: 2.15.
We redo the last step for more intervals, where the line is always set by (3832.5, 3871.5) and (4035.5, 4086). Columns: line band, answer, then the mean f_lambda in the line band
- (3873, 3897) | 0.085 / 1.34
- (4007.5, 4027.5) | -0.143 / 2.23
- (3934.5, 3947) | 0.323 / 1.24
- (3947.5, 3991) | 0.201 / 1.47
